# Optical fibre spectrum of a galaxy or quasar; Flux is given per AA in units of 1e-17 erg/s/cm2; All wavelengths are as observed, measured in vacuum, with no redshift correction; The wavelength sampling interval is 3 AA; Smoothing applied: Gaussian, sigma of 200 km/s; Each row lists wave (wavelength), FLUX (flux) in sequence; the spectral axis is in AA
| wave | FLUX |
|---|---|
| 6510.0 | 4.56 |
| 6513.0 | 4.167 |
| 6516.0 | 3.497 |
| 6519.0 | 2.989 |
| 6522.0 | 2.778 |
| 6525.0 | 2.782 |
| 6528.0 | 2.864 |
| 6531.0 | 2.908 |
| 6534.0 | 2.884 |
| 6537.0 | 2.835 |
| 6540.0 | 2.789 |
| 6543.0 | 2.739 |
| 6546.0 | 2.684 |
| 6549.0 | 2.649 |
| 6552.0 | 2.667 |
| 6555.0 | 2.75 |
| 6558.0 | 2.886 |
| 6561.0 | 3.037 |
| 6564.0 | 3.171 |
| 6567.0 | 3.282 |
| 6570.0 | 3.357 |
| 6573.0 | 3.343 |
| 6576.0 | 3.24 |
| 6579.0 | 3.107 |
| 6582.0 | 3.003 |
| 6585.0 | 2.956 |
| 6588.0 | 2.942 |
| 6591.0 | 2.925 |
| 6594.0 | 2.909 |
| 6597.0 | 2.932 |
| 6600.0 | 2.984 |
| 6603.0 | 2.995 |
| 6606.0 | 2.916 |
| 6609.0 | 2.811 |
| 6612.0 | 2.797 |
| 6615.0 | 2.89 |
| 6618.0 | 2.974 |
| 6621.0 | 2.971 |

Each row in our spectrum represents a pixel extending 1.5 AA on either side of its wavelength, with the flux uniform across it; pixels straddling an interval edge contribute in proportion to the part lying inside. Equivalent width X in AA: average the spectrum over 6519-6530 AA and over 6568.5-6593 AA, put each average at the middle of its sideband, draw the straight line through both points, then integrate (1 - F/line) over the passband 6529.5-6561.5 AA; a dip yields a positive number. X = 1.54 AA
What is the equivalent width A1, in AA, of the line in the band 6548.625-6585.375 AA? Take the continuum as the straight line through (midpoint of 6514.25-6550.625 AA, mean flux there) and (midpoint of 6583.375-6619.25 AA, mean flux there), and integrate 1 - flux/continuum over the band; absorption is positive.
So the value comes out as -1.9 AA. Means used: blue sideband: 2.87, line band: 3.05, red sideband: 2.92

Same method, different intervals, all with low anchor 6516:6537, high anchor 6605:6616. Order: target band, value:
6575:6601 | -1.2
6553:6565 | -0.2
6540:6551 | 0.7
